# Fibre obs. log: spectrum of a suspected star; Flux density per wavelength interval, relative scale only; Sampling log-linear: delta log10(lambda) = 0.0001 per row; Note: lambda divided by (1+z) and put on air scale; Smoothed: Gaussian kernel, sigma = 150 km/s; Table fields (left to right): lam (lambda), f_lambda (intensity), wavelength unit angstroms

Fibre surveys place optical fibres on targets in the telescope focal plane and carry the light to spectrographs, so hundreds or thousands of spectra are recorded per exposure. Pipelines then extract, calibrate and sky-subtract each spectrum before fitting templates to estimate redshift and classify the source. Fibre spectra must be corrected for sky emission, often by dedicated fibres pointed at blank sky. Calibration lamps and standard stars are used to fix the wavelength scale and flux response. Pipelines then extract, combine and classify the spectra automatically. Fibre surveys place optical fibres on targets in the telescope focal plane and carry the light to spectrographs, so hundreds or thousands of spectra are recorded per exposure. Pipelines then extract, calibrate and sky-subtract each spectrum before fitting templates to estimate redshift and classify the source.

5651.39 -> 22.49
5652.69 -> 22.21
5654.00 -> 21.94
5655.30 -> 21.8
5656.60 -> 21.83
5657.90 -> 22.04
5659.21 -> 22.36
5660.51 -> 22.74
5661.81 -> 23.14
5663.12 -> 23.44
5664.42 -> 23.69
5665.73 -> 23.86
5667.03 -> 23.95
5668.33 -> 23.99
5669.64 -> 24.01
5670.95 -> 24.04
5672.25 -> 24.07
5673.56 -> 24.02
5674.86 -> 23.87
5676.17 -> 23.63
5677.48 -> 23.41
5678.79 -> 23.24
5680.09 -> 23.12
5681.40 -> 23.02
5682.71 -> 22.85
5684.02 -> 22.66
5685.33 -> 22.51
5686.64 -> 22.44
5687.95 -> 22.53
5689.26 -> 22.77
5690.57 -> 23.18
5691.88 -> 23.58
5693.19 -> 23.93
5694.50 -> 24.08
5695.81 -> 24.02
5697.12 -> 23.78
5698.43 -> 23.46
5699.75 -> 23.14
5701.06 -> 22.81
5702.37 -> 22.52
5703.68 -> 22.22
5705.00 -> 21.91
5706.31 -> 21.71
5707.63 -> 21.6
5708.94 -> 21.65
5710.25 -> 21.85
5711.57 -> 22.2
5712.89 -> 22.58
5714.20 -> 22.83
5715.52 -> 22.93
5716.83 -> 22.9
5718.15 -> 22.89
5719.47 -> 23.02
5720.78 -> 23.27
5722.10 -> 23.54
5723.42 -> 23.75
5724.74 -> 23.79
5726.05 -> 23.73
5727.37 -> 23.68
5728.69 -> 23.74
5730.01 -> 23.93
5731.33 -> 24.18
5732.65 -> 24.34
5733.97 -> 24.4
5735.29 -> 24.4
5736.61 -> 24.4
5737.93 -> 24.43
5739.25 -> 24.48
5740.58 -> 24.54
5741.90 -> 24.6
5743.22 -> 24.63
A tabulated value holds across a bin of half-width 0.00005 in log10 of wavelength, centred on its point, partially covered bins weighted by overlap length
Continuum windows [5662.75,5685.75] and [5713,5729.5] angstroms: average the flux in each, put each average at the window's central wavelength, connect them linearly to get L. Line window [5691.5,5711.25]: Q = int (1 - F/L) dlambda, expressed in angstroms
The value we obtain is 0.5 angstroms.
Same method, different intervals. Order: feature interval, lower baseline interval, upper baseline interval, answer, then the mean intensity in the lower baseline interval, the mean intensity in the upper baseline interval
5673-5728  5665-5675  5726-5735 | 2.3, 24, 24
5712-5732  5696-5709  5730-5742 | 0.2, 22.6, 24.4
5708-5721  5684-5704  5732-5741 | 0.6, 23.1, 24.4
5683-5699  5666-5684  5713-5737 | 0.3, 23.6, 23.6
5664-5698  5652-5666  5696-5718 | -1.4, 22.6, 22.5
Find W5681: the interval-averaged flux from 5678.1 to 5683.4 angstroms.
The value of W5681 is 23.1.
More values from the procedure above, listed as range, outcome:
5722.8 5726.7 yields 23.8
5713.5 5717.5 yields 22.9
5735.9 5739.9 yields 24.5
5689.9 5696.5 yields 23.8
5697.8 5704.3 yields 22.8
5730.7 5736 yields 24.3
